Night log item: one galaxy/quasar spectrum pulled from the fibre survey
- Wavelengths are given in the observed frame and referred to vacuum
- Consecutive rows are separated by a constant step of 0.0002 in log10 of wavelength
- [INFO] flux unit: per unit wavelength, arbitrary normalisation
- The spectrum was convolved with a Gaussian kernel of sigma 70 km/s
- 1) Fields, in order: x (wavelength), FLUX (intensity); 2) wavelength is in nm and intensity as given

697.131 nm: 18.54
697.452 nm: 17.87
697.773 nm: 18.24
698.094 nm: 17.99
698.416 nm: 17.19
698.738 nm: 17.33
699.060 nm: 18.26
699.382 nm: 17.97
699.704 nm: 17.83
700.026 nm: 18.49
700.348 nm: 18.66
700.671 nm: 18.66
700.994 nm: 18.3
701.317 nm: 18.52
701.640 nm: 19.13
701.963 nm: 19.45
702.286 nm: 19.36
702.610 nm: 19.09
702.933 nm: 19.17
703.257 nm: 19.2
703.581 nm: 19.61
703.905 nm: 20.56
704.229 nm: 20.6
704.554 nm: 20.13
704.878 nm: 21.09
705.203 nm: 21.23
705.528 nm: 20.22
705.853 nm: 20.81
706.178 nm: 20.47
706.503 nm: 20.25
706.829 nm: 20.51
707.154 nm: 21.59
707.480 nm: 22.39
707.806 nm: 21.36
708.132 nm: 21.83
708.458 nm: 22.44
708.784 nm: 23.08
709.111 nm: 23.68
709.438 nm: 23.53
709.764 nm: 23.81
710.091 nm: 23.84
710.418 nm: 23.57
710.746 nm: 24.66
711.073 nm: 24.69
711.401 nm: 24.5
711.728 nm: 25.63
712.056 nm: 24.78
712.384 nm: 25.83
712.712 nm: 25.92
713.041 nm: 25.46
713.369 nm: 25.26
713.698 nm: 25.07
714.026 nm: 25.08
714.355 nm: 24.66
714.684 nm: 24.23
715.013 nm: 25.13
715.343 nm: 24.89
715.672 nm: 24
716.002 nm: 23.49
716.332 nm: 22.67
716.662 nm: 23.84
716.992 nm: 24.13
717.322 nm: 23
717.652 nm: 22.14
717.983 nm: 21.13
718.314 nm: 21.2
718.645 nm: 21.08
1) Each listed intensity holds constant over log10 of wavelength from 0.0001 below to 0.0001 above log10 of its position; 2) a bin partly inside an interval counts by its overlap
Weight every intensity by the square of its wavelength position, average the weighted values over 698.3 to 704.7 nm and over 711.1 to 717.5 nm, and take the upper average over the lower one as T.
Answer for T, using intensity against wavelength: 1.35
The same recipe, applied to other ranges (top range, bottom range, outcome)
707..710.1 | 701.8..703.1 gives 1.20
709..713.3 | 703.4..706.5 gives 1.22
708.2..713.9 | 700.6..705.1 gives 1.28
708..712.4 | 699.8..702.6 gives 1.31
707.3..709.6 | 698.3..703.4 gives 1.24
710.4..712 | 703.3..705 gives 1.24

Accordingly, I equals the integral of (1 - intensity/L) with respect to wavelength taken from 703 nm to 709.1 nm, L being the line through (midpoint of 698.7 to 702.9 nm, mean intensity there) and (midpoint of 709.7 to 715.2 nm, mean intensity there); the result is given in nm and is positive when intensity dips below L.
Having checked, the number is 0.12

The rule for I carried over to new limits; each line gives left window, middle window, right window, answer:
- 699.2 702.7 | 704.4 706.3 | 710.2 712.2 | 0.05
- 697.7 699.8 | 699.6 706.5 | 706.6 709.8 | 0.10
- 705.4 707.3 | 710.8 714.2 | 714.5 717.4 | -0.36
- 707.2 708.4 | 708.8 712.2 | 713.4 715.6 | -0.17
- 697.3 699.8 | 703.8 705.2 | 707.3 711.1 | 0.01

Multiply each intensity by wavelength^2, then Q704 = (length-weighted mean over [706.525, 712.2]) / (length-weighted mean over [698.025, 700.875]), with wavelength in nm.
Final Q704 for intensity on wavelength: 1.32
